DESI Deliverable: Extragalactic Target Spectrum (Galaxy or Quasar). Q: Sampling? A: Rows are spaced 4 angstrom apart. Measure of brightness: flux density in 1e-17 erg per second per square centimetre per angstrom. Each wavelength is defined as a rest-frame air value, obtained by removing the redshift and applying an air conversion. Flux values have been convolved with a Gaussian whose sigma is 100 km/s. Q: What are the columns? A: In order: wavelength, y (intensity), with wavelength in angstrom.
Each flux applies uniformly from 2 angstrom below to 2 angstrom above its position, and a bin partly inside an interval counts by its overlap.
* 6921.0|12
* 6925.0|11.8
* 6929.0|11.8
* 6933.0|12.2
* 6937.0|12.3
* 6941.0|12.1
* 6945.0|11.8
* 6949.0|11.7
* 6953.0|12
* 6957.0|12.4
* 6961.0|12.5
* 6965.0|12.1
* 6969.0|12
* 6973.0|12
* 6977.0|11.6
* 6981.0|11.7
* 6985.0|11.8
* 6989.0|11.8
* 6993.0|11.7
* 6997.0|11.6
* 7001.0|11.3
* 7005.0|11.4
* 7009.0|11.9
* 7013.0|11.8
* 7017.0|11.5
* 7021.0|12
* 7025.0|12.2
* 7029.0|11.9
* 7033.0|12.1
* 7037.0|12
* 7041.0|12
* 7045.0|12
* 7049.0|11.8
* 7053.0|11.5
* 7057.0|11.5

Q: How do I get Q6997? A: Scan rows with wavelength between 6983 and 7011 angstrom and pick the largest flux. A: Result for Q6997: 11.9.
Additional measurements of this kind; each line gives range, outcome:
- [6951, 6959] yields 12.4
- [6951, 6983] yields 12.5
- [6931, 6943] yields 12.3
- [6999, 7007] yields 11.4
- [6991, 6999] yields 11.7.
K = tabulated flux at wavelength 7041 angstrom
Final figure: 12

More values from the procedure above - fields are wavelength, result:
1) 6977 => 11.6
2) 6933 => 12.2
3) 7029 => 11.9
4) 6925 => 11.8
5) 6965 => 12.1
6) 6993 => 11.7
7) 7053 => 11.5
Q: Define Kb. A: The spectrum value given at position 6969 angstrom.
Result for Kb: 12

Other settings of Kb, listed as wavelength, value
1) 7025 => 12.2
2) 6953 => 12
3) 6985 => 11.8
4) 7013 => 11.8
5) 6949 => 11.7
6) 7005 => 11.4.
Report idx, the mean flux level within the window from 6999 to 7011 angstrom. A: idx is 11.5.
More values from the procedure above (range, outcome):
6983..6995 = 11.8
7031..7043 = 12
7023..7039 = 12.1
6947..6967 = 12.1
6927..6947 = 12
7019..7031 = 12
